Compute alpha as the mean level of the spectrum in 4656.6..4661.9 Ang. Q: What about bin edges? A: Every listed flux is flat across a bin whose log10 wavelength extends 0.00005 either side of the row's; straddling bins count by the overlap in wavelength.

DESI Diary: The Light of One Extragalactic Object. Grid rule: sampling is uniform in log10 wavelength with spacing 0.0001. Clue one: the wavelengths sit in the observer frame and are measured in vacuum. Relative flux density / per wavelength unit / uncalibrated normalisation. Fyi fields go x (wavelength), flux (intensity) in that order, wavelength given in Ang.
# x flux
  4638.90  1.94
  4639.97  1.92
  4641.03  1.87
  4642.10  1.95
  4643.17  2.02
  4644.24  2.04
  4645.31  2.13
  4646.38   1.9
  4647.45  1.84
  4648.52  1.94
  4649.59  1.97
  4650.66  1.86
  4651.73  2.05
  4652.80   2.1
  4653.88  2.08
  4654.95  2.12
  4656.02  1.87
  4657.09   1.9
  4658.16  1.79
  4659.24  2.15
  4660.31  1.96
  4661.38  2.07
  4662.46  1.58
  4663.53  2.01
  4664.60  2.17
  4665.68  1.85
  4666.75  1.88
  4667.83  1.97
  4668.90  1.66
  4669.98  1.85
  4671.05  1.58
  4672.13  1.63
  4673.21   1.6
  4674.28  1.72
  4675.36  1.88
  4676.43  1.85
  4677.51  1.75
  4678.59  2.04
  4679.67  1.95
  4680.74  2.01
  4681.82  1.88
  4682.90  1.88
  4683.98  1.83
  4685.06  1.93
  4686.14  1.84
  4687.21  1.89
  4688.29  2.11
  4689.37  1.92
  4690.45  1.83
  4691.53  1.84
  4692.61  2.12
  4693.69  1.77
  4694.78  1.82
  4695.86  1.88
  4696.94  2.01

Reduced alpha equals 1.97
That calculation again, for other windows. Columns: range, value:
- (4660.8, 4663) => 1.83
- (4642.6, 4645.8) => 2.06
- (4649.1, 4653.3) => 2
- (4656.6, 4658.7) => 1.84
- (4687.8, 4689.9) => 2.01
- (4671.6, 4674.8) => 1.65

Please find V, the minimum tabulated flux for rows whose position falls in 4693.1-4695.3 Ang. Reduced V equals 1.77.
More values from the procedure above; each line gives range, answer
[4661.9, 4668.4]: 1.58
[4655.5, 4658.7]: 1.79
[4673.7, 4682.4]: 1.72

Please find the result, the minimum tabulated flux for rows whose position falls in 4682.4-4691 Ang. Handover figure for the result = 1.83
